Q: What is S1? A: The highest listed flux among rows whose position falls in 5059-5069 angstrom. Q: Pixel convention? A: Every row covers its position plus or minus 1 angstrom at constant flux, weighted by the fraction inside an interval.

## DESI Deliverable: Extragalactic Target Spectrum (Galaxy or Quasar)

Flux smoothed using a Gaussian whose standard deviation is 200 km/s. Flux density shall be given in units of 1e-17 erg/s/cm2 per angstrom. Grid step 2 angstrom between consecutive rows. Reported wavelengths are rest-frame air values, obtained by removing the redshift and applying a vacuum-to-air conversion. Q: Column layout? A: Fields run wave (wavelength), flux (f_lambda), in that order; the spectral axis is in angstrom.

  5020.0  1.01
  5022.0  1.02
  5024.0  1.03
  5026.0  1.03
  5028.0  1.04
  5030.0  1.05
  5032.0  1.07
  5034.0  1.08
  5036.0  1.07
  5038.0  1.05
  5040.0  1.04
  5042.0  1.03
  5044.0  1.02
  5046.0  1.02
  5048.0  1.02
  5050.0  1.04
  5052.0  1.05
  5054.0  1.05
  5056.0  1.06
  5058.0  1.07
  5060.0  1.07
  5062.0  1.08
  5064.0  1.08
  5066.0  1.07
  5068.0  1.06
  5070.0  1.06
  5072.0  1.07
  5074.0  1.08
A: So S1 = 1.08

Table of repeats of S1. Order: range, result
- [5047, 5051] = 1.04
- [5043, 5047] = 1.02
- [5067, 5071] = 1.06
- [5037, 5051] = 1.05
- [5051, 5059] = 1.07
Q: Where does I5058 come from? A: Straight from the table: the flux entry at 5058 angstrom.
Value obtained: 1.07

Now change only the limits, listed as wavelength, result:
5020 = 1.01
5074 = 1.08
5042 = 1.03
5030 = 1.05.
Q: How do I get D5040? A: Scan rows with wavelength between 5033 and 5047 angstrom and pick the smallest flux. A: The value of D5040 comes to 1.02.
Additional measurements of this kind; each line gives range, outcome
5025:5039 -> 1.03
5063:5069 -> 1.06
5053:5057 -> 1.05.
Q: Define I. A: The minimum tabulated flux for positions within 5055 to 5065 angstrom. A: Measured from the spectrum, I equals 1.06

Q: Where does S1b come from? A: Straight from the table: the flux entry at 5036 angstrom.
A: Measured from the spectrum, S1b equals 1.07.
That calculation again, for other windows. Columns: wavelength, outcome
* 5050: 1.04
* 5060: 1.07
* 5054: 1.05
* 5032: 1.07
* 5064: 1.08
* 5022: 1.02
